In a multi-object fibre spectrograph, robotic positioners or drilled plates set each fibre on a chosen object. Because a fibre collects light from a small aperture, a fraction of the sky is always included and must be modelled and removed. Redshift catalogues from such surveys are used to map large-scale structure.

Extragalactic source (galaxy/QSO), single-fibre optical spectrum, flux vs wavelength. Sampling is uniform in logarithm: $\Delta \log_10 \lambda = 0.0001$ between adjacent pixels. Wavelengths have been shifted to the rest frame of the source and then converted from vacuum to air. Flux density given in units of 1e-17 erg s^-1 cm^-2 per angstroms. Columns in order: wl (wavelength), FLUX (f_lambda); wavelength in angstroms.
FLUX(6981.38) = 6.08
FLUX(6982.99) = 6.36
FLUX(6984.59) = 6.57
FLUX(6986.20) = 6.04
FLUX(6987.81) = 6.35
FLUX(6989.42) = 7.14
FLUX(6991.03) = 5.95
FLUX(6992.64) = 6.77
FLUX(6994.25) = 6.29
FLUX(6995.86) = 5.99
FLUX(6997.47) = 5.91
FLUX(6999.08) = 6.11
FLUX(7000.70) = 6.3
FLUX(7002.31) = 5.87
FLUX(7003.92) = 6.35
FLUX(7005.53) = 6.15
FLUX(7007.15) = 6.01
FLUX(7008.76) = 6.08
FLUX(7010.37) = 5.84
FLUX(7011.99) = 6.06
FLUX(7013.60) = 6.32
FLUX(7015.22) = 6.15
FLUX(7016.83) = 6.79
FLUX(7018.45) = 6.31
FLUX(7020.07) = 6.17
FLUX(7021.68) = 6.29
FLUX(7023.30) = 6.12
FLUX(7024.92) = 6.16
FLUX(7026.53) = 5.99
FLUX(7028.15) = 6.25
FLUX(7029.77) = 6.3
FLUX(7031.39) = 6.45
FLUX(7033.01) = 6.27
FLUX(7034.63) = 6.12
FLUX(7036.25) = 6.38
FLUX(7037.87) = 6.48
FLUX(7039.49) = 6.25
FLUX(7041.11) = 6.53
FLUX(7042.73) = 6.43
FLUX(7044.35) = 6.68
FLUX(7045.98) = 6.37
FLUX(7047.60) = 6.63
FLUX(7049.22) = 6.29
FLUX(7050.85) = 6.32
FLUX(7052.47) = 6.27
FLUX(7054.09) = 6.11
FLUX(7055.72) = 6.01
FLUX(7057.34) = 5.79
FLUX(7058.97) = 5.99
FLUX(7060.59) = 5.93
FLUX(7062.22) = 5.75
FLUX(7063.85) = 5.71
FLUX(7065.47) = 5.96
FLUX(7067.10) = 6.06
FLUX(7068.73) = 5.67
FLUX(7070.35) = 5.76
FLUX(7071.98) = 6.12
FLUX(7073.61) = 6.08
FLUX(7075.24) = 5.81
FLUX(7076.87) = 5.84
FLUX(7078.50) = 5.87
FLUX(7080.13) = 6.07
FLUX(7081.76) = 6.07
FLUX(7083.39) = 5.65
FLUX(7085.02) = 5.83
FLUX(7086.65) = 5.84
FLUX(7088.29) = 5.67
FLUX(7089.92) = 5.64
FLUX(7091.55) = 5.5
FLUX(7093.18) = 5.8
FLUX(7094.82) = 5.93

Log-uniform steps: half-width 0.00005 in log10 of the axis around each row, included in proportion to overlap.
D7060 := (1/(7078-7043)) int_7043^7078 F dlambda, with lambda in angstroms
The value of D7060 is 6.06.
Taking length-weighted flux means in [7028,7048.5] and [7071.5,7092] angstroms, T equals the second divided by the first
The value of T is 0.91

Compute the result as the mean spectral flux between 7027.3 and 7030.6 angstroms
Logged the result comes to 6.26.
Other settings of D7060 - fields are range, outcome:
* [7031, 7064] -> 6.23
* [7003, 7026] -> 6.2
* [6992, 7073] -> 6.18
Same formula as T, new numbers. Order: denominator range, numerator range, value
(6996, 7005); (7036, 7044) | 1.05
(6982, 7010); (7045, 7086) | 0.96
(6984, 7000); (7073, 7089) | 0.93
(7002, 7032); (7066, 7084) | 0.95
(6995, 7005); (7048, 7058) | 1.01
